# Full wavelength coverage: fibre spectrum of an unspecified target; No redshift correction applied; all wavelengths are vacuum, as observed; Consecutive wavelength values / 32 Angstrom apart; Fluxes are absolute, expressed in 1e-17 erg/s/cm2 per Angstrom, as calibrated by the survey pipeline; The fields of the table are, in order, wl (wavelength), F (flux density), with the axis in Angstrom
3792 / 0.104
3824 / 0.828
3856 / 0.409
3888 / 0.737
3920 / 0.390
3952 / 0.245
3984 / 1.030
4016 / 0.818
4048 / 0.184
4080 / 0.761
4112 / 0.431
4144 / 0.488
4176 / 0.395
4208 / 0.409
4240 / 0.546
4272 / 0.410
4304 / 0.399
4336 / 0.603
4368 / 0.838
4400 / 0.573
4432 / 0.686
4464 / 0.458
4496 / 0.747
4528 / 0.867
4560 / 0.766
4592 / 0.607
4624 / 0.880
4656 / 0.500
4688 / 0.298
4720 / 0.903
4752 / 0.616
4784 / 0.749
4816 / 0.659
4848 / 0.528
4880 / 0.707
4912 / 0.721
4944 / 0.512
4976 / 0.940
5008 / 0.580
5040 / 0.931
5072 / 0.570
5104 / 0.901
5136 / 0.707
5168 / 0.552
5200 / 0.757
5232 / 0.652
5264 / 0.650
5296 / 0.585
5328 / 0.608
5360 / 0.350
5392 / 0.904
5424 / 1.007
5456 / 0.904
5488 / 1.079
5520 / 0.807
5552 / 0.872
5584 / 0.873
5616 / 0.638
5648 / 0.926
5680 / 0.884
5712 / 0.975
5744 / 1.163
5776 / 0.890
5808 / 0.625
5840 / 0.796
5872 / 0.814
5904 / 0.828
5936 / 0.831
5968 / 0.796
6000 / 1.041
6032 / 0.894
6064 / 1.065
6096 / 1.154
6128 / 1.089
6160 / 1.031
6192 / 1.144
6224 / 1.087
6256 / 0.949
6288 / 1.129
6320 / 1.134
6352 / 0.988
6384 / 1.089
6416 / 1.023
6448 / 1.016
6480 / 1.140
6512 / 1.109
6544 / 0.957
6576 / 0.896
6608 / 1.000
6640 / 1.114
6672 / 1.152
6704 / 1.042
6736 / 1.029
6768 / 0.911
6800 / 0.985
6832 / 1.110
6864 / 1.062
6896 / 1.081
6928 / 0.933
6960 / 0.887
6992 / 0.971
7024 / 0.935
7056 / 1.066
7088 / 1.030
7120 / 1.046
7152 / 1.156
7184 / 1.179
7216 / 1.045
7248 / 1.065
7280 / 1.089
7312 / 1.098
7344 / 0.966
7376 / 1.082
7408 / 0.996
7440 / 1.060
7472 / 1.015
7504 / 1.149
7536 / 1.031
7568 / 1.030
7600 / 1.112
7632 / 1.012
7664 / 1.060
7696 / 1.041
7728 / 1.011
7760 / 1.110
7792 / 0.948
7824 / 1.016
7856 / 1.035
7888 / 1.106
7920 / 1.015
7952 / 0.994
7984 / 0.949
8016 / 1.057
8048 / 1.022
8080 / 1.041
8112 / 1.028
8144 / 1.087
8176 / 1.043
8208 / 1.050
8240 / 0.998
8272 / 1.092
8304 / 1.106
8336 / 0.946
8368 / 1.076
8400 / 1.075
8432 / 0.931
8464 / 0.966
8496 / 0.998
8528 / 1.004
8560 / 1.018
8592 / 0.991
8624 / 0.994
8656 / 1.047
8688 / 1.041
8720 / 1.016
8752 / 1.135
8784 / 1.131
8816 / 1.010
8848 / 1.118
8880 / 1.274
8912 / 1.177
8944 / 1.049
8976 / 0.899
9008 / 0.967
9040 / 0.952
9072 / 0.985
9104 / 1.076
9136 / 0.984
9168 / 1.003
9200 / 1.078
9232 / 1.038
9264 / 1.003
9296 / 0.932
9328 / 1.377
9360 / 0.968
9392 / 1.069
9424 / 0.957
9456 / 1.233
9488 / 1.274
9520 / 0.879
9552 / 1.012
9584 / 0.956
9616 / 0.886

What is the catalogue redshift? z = 0.35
